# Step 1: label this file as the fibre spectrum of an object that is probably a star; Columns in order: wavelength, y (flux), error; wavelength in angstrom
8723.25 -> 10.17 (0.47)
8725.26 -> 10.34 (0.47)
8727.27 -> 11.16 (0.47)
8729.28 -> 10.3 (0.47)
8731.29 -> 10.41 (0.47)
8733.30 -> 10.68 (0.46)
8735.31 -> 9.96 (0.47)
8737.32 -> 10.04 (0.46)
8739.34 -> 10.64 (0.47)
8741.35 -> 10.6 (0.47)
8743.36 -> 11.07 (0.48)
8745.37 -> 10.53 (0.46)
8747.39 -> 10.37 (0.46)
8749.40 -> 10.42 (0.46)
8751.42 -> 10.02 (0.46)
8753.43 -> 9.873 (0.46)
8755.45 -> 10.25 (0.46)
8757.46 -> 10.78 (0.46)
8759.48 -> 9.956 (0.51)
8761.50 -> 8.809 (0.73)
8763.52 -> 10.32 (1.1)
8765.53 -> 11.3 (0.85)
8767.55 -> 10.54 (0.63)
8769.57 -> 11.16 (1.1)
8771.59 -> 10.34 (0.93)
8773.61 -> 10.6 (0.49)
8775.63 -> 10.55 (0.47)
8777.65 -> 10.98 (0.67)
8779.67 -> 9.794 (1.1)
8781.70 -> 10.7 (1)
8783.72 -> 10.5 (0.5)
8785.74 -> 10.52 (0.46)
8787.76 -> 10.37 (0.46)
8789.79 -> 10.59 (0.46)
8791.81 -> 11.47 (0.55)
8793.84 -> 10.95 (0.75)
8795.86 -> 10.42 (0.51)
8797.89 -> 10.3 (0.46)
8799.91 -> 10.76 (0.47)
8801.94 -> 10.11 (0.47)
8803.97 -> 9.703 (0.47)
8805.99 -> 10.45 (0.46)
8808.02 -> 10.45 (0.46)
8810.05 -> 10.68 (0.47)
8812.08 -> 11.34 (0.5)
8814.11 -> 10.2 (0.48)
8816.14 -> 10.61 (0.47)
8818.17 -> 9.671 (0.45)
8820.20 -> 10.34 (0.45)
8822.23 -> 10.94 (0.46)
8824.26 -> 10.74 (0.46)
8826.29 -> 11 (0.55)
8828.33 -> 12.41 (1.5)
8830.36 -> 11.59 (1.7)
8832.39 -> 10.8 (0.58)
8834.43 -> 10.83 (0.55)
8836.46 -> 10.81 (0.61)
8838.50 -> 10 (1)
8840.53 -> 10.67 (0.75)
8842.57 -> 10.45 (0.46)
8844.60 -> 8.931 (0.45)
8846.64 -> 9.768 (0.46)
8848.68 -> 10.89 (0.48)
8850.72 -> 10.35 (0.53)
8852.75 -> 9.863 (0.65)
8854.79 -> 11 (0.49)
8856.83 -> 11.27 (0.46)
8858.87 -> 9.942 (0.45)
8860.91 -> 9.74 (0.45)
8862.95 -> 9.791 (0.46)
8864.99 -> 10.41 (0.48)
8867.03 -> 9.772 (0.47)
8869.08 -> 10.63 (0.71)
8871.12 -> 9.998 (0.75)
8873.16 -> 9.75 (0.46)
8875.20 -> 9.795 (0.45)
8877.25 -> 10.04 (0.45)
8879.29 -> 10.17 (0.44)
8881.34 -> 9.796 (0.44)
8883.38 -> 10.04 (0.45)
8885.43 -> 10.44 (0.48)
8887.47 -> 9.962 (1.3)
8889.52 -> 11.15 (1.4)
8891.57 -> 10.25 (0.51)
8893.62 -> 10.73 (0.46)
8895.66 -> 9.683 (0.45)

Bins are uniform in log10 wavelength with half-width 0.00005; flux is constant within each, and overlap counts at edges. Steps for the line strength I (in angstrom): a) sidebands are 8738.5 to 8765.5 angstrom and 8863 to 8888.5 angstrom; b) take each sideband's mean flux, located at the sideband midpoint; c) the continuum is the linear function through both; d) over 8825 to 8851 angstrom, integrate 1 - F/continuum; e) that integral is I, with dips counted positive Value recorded -1.3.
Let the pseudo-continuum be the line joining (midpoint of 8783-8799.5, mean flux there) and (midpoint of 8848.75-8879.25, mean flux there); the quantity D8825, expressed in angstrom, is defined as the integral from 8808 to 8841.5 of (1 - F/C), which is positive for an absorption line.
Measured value -1.09 angstrom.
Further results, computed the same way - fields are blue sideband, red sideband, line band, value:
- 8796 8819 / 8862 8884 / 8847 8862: -0.41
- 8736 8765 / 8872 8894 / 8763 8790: -0.89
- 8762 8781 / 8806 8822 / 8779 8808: 0.13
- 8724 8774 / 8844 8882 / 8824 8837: -1.28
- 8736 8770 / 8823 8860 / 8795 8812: 0.17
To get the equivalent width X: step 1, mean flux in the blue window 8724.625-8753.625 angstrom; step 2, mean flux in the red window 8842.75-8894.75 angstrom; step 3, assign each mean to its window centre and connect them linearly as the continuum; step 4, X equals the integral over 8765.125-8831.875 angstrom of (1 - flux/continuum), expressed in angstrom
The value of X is -2.2 angstrom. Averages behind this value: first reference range 10.4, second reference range 10.2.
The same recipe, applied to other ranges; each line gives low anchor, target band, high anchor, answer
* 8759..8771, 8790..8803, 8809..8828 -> -0.14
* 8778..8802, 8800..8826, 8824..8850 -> 0.39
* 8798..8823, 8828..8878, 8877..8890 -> -0.26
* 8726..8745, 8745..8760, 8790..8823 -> 0.37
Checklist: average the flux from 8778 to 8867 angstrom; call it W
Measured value 10.5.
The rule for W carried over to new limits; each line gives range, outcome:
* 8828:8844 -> 10.8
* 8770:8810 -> 10.5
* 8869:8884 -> 9.99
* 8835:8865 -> 10.3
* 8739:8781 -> 10.4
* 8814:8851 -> 10.6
